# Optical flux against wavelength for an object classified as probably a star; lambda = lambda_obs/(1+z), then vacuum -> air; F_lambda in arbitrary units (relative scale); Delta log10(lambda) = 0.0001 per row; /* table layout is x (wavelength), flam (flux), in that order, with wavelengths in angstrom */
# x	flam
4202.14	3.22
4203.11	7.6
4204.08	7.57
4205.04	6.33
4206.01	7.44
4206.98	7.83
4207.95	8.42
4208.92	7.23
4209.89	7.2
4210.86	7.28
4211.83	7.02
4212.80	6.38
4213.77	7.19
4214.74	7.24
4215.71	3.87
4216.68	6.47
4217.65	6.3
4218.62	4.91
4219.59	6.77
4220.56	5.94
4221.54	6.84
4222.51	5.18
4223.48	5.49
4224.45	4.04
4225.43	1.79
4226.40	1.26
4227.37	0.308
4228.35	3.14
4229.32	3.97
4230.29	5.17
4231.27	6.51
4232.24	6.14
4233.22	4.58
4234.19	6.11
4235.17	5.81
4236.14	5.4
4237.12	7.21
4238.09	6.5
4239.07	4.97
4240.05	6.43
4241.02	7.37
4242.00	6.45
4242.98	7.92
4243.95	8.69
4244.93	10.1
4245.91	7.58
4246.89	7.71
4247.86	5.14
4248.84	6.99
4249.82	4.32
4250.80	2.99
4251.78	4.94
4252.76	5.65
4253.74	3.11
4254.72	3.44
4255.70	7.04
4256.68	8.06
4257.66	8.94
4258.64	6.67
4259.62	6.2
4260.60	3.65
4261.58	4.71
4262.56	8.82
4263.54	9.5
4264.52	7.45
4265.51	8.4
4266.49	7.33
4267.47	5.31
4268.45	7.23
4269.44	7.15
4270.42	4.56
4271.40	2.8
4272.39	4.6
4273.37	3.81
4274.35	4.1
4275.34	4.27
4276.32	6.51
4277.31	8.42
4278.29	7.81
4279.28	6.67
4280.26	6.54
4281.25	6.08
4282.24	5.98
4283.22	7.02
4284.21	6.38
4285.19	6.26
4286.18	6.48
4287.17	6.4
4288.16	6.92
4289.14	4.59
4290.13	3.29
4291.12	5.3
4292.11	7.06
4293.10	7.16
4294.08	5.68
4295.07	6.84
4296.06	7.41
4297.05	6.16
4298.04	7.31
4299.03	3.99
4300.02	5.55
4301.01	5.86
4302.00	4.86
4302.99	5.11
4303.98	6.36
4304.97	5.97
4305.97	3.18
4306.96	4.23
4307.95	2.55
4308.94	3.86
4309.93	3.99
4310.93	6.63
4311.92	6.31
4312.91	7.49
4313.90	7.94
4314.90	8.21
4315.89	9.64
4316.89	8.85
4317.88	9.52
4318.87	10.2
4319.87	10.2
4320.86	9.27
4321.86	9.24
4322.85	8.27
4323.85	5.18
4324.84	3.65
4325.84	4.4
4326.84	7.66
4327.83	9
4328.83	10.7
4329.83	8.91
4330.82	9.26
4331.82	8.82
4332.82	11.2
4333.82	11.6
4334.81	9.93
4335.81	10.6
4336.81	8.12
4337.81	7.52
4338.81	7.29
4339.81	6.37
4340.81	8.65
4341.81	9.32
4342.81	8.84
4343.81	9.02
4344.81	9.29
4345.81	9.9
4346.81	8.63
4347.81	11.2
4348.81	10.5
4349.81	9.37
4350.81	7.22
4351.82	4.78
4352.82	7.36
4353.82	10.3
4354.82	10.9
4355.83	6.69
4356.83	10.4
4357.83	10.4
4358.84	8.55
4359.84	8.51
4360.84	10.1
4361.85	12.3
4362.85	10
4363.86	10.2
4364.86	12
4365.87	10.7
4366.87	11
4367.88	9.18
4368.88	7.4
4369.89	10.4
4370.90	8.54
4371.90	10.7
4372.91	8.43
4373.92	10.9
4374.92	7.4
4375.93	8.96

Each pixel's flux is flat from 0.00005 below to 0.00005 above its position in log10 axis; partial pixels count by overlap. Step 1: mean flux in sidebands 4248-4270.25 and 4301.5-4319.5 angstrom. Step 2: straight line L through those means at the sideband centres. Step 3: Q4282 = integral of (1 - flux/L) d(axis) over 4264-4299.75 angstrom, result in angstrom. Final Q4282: 1.2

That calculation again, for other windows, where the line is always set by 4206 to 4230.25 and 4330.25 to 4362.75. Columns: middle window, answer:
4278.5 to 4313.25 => 8.7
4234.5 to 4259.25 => -0.2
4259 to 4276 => 2.5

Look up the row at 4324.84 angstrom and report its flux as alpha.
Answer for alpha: 3.65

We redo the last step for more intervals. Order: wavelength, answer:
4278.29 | 7.81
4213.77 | 7.19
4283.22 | 7.02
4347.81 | 11.2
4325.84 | 4.4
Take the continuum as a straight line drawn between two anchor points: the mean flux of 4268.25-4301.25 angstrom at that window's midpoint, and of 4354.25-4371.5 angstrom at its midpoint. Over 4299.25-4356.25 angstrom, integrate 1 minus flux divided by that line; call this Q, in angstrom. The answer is 2.4 angstrom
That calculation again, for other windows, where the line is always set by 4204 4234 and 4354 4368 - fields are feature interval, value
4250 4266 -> 1.65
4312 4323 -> -0.21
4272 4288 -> 3.09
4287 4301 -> 3.56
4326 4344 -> 0.61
